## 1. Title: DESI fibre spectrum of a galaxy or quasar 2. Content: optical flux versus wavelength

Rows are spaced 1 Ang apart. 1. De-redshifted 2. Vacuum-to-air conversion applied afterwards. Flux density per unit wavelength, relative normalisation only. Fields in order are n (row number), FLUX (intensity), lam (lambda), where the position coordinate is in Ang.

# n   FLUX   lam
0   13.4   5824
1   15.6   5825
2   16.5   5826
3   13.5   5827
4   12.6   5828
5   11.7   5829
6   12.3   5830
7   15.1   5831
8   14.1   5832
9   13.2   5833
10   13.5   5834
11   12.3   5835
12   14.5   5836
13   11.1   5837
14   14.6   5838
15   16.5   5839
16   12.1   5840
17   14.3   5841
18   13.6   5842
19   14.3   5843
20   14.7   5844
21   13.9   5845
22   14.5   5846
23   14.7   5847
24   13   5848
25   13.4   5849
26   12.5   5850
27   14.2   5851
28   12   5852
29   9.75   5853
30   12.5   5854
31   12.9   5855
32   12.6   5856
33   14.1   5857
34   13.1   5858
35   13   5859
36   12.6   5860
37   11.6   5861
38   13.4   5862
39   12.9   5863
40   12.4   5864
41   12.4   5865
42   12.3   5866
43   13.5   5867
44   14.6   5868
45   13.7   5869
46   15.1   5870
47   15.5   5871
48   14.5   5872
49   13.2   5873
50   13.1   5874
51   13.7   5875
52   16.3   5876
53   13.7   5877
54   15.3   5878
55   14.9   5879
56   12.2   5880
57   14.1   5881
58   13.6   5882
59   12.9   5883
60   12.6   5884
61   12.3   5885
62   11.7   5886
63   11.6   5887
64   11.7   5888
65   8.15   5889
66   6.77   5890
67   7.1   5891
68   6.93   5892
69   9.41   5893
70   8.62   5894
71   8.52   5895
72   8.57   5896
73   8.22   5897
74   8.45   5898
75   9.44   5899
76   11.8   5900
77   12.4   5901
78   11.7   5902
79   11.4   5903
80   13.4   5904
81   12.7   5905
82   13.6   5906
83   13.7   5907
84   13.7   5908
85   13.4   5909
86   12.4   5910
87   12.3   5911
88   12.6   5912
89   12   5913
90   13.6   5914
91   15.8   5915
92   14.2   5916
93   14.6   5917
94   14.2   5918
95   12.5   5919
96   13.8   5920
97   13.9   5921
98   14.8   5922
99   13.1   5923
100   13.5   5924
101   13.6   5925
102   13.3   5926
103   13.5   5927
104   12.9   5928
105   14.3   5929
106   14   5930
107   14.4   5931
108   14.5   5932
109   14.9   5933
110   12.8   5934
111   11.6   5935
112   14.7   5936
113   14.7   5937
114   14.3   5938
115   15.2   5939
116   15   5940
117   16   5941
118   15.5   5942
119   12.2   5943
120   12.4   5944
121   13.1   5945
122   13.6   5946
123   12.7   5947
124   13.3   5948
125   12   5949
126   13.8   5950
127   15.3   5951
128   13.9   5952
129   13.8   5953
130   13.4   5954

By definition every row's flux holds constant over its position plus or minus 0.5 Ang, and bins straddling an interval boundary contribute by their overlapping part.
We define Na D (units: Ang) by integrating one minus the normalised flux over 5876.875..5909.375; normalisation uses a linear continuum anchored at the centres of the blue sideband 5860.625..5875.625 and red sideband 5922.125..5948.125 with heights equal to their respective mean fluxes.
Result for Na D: 5.5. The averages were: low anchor 13.5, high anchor 13.8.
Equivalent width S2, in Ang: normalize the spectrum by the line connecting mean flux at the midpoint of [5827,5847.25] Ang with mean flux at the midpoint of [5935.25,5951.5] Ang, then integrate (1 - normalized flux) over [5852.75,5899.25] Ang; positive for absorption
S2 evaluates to 5.8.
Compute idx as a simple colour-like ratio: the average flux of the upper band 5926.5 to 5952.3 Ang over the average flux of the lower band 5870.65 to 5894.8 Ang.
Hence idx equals 1.2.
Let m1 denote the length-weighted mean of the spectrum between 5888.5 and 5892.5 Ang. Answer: 7.24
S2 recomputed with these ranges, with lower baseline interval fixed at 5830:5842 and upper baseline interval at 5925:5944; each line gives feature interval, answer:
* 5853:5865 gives 0.9 Ang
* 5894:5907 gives 2.8 Ang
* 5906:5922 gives 0.5 Ang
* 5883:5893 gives 2.8 Ang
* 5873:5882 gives -0.2 Ang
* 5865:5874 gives -0.1 Ang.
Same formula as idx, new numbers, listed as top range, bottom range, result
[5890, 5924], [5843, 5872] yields 0.89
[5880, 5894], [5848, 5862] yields 0.84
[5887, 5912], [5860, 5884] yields 0.78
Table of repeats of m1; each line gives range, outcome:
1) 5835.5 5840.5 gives 13.8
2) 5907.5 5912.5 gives 12.9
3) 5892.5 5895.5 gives 8.85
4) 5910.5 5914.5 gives 12.6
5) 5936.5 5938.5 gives 14.5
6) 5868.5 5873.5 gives 14.4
